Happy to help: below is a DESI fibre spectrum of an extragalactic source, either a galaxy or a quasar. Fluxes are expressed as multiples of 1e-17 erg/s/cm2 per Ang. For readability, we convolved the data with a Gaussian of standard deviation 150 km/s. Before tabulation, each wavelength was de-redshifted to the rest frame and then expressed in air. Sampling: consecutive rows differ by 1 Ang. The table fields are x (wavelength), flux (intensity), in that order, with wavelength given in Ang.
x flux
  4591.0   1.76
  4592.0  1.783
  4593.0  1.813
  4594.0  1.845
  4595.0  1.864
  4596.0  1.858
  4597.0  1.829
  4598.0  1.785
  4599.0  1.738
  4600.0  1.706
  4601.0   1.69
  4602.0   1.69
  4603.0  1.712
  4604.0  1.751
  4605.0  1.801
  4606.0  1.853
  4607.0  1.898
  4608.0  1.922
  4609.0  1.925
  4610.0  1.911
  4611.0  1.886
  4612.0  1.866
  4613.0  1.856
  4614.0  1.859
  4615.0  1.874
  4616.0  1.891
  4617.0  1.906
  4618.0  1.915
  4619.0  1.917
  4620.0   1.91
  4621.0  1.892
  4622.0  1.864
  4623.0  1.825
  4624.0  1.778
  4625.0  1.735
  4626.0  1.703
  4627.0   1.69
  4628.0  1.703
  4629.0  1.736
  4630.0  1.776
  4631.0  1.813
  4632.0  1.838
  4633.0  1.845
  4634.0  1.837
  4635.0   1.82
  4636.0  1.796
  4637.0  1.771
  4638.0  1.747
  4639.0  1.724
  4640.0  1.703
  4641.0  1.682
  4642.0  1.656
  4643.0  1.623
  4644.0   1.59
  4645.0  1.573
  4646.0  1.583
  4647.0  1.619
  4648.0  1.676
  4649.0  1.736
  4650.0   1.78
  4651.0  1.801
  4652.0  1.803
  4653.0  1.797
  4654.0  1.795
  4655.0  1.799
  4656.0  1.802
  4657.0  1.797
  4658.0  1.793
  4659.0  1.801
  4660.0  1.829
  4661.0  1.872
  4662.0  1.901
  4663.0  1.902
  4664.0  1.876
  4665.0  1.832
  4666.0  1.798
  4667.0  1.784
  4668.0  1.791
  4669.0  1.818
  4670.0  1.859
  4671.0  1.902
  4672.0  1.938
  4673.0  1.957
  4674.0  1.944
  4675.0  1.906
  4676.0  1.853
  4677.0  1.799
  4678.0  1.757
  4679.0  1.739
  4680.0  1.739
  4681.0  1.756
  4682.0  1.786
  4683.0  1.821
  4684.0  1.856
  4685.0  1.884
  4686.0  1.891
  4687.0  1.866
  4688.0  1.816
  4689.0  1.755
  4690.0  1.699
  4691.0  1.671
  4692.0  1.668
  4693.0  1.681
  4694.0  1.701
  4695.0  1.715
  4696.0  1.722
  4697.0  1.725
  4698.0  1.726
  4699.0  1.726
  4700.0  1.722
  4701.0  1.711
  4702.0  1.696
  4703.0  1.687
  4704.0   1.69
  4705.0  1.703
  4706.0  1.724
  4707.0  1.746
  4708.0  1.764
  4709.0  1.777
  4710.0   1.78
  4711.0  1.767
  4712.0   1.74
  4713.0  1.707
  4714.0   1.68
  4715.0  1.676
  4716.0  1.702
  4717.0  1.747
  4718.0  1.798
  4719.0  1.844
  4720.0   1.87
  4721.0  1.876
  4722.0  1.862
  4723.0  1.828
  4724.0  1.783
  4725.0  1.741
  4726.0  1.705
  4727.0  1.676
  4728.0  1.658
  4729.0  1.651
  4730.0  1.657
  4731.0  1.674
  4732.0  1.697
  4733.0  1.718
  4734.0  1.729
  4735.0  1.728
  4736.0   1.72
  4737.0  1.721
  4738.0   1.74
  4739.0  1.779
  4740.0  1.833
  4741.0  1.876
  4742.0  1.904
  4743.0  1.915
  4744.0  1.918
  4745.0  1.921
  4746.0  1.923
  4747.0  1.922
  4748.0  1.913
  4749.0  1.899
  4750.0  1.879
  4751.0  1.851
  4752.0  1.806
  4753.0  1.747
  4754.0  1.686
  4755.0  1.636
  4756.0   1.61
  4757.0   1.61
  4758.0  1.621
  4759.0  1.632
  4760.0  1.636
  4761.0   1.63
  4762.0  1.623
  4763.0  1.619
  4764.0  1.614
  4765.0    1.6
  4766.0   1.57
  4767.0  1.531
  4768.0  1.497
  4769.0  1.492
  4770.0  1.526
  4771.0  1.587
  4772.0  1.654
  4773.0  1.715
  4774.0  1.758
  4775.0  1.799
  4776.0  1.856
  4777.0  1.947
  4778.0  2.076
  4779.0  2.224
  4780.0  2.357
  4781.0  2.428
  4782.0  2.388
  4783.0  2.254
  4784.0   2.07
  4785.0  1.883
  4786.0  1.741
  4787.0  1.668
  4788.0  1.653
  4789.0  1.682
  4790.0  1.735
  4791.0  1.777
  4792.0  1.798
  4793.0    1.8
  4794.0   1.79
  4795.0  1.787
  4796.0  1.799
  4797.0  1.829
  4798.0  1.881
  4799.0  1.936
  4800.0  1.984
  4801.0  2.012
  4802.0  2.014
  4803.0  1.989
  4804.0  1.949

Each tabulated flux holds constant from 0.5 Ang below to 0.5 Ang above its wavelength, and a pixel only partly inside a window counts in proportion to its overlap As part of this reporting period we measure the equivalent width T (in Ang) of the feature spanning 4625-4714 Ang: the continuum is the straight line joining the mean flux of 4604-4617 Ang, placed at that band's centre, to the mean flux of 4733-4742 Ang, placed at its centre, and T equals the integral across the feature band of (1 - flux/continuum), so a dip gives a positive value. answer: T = 2.8 Ang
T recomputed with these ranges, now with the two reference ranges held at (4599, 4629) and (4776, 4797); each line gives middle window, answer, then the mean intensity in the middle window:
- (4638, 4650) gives 1.18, 1.66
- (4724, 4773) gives 5.06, 1.71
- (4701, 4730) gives 2.25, 1.74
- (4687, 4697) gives 0.81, 1.72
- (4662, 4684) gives 0.28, 1.84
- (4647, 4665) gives 0.45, 1.8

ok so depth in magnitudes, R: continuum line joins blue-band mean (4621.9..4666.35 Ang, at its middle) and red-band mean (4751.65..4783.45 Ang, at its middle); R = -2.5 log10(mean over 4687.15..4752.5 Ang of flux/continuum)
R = 0.00 mag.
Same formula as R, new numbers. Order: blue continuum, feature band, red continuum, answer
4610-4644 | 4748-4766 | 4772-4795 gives 0.13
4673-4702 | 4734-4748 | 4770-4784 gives 0.04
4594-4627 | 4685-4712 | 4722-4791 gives 0.04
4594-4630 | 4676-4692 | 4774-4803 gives 0.05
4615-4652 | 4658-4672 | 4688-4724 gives -0.05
